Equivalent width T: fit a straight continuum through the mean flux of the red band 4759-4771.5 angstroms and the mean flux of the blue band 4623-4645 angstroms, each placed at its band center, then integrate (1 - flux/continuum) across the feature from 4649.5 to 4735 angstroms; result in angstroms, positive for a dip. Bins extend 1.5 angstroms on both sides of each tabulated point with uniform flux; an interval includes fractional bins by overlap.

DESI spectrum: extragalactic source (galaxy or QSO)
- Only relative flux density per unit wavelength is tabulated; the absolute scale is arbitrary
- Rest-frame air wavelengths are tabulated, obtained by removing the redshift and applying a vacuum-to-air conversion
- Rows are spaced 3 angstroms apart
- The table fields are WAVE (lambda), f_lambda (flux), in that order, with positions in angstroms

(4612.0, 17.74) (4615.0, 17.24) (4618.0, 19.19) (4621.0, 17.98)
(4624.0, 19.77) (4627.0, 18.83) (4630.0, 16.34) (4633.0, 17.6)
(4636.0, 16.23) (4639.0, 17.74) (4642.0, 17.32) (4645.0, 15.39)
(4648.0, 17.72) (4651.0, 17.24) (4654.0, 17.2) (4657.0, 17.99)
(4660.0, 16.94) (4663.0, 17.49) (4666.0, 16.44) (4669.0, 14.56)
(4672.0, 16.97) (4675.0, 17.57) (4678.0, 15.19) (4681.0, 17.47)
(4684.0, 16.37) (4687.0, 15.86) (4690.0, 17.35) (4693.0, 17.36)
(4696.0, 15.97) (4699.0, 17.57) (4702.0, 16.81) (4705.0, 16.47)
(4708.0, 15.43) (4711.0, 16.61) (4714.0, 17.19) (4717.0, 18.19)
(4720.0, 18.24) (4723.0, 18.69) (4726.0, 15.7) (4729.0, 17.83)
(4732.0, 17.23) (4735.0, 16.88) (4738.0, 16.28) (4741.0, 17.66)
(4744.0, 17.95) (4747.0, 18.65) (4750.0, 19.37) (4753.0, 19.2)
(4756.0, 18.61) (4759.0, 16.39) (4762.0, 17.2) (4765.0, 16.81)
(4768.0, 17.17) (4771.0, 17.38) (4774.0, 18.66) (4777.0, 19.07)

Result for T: 1.8 angstroms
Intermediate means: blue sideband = 17.5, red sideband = 17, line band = 16.9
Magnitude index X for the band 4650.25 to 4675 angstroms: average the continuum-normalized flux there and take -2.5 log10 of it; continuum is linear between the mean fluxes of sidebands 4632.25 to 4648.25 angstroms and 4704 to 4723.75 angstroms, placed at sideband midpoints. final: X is 0.01 mag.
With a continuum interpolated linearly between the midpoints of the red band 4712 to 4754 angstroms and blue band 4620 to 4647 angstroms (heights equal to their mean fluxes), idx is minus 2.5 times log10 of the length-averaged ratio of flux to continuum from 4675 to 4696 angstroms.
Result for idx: 0.06 mag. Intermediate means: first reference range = 17.5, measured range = 16.6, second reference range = 17.8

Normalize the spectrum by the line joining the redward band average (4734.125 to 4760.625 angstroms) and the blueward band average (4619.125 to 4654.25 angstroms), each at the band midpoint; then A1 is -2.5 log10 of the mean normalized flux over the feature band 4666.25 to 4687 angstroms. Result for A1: 0.08 mag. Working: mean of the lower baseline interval 17.5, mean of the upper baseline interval 17.9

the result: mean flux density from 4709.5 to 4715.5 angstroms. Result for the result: 16.9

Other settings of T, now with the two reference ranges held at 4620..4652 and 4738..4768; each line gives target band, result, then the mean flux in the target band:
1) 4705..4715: 0.8 angstroms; 16.4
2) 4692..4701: 0.4 angstroms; 16.9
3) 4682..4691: 0.6 angstroms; 16.5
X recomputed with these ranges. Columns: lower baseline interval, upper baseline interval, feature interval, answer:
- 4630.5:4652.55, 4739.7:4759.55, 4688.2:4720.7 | 0.05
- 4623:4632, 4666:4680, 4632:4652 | 0.03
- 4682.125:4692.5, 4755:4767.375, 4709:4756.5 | -0.05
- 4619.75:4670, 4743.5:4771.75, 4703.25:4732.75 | 0.03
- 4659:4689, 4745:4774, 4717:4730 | -0.02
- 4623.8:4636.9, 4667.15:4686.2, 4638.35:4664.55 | -0.01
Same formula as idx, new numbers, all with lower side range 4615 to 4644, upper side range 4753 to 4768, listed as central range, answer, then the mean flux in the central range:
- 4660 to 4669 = 0.07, 16.6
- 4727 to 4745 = 0.02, 17.2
